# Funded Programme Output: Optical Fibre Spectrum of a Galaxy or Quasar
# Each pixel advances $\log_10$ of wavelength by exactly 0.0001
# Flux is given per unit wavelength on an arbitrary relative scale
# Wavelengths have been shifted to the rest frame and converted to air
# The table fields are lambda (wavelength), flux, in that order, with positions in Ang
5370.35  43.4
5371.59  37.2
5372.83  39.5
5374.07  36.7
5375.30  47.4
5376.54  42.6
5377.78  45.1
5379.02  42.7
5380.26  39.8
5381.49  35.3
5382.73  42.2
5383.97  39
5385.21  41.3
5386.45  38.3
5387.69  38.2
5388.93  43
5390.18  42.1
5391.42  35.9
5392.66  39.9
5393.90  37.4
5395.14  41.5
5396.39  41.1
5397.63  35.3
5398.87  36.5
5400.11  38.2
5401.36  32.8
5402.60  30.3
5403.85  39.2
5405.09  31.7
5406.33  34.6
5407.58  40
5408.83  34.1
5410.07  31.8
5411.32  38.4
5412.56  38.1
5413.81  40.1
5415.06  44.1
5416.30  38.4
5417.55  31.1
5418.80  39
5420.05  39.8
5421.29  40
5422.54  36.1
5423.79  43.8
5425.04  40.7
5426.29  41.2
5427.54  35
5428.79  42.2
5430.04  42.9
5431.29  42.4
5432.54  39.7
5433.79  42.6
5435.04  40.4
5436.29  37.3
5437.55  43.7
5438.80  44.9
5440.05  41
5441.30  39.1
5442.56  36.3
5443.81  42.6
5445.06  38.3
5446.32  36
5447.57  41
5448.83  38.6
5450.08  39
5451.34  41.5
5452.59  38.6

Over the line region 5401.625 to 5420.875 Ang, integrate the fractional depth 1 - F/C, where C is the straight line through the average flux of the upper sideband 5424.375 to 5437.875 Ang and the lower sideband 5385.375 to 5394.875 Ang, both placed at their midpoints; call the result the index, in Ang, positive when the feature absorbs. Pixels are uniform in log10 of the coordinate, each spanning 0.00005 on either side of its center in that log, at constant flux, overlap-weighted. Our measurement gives 1.6 Ang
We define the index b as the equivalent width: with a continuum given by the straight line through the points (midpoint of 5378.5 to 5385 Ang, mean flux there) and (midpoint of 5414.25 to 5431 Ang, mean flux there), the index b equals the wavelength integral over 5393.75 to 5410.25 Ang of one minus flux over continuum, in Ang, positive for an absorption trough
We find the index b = 1.5 Ang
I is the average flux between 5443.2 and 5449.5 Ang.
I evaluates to 39.3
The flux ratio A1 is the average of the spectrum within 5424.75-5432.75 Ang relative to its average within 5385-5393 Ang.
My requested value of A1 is 1.0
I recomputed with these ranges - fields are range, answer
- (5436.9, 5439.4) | 44.1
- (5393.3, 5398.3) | 38.8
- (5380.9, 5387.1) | 39.2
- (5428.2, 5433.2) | 41.8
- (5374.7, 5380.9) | 43.5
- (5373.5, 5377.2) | 42.4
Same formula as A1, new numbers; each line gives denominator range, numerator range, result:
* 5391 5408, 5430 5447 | 1.10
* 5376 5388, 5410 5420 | 0.94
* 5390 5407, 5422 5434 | 1.10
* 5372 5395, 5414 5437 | 0.99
